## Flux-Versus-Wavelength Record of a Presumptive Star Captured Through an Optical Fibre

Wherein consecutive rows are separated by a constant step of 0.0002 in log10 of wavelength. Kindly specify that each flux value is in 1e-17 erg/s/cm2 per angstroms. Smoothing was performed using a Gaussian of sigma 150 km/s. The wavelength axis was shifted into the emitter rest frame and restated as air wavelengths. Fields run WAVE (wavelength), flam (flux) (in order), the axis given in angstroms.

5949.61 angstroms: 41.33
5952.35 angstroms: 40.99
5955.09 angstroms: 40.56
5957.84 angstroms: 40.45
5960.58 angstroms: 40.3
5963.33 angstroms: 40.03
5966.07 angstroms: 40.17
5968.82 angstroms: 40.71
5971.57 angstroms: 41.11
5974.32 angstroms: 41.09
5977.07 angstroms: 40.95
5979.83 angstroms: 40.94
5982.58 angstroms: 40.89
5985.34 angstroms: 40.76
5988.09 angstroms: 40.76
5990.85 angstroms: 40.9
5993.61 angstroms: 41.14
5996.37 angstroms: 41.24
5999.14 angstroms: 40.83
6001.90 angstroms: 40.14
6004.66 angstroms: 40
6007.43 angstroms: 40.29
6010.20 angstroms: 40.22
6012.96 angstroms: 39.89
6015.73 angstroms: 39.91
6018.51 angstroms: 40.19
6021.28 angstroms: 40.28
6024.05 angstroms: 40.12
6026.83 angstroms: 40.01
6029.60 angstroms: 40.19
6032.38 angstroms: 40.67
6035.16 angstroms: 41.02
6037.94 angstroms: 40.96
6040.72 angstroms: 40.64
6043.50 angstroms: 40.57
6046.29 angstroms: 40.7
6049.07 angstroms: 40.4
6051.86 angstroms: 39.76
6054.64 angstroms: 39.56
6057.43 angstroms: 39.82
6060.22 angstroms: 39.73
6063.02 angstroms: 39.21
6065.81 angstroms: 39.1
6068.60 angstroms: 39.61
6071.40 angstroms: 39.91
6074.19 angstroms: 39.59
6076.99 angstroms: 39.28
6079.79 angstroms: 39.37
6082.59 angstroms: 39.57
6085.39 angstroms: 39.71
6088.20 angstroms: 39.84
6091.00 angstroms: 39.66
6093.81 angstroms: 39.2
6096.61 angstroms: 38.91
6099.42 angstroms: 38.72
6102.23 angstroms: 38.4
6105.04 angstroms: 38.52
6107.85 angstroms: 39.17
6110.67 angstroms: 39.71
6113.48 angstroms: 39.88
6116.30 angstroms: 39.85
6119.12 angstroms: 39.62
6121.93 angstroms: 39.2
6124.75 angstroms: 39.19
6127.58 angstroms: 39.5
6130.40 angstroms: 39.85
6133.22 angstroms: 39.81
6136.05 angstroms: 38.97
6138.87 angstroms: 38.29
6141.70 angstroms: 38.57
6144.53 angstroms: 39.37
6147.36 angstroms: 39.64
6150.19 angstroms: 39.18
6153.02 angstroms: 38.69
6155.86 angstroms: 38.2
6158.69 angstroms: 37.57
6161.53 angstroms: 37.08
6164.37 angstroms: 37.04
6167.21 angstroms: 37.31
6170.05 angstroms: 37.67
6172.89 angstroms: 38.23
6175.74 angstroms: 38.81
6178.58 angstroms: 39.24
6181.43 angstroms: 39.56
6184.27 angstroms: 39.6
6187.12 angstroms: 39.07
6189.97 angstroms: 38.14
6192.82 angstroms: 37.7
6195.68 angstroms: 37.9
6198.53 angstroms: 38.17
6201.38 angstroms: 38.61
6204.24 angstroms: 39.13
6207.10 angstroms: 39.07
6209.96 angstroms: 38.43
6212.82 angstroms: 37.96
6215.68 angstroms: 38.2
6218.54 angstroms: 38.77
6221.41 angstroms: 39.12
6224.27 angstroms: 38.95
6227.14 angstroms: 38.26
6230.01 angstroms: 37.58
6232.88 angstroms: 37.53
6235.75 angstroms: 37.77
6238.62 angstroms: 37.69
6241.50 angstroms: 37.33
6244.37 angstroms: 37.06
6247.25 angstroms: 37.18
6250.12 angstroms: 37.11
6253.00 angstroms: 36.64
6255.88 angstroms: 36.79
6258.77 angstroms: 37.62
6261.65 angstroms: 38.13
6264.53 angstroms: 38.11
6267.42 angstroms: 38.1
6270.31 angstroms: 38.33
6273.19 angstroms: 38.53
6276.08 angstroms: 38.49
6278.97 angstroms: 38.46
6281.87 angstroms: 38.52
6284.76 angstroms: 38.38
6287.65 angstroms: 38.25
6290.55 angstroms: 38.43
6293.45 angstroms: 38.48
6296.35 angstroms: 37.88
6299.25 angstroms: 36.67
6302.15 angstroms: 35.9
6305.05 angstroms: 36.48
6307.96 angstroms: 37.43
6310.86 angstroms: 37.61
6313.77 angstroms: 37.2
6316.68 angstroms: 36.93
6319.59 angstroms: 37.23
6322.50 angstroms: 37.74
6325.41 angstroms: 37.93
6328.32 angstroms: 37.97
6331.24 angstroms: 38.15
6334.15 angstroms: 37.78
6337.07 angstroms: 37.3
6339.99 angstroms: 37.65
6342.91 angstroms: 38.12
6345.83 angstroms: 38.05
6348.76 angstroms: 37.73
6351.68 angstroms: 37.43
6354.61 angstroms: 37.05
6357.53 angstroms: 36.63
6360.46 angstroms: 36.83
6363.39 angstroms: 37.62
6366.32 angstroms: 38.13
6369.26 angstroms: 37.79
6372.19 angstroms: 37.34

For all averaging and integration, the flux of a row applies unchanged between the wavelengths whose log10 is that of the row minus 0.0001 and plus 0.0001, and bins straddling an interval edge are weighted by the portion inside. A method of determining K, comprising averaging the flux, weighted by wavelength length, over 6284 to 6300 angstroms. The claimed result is 38.1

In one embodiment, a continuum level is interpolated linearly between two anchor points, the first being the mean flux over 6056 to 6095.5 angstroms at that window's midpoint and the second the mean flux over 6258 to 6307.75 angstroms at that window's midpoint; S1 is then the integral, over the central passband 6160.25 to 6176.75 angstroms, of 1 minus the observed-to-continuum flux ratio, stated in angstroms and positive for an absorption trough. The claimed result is 0.5 angstroms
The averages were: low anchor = 39.5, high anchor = 37.9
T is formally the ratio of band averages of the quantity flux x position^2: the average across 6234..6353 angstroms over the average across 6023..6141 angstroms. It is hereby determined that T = 1.02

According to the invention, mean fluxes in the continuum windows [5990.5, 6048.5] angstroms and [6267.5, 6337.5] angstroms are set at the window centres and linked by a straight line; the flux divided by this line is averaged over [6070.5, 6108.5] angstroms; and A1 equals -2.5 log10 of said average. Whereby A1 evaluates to 0.01 mag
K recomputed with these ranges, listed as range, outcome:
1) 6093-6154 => 39.2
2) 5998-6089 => 40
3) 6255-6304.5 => 37.9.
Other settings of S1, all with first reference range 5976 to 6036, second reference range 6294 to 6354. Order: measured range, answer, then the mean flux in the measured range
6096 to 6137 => 0.2 angstroms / 39.3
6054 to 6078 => 0.2 angstroms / 39.5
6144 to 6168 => 0.5 angstroms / 38.2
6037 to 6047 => -0.1 angstroms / 40.7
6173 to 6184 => -0.1 angstroms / 39.1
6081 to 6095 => 0.0 angstroms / 39.6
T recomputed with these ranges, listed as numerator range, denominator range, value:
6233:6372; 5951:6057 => 1.02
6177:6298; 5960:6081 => 1.02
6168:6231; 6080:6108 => 1.02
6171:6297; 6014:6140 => 1.01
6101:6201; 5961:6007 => 1.01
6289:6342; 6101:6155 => 1.02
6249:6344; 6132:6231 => 1.02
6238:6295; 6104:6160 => 1.01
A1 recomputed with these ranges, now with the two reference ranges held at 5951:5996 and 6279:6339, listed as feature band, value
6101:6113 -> 0.01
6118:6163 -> 0.01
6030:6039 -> -0.02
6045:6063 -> 0.00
